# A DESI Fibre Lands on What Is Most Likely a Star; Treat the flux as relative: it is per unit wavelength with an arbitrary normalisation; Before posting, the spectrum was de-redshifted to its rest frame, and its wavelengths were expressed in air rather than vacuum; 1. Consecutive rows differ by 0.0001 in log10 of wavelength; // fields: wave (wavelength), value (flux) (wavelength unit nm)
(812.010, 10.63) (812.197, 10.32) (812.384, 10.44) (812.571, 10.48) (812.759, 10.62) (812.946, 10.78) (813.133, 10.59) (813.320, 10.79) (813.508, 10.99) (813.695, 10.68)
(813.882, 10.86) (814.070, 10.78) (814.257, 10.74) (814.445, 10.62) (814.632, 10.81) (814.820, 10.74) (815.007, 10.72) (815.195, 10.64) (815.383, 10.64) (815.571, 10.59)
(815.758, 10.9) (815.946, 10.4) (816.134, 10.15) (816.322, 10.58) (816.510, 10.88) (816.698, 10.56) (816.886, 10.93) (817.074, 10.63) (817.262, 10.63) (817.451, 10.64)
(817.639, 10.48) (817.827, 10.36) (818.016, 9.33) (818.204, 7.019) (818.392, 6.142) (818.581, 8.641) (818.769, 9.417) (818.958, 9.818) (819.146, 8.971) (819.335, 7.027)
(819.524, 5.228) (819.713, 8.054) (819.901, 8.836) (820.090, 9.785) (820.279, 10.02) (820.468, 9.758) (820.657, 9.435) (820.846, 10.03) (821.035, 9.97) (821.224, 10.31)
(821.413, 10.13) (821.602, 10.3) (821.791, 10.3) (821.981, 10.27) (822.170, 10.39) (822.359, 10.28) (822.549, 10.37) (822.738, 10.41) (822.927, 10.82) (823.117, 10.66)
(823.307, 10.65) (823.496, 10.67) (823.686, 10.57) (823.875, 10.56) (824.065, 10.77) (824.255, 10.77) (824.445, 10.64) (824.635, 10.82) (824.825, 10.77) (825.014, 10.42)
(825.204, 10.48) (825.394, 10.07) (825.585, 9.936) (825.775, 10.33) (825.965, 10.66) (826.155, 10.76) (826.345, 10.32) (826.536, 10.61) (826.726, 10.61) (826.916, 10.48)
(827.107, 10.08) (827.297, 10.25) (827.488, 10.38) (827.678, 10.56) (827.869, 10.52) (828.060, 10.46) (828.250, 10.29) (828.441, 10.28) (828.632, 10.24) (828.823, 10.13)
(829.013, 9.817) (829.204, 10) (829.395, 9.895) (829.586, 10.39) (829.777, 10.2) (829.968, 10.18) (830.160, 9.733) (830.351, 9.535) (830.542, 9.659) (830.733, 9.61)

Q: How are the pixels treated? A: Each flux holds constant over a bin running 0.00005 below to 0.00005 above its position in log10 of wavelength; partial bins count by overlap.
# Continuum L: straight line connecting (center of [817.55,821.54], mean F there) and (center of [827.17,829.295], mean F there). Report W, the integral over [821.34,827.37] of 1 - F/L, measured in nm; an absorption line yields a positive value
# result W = -0.49 nm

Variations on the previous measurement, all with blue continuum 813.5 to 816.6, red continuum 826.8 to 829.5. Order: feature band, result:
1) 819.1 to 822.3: 0.35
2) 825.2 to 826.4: 0.00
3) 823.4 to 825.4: -0.05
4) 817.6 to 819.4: 0.32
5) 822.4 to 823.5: -0.02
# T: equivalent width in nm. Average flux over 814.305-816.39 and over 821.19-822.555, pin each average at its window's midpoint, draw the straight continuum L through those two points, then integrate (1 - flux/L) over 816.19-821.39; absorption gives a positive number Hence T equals 0.52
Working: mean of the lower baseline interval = 10.6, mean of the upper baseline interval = 10.3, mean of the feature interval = 9.4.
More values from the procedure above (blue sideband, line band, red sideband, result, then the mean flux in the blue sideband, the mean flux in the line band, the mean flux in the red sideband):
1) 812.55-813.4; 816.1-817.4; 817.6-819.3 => -0.18 nm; 10.7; 10.6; 8.79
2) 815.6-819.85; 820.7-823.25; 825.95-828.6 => -0.11 nm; 9.41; 10.3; 10.4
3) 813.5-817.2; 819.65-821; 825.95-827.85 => 0.14 nm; 10.7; 9.48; 10.5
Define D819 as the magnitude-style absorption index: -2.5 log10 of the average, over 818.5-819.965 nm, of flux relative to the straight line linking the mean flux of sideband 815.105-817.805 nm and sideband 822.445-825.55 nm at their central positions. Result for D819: 0.27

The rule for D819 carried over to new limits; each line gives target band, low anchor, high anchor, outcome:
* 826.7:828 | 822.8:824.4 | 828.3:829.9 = -0.010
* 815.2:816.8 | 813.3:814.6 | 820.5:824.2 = 0.009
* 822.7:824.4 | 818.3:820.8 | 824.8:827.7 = -0.106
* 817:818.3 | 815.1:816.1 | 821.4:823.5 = 0.075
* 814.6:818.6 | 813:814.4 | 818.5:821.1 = -0.024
